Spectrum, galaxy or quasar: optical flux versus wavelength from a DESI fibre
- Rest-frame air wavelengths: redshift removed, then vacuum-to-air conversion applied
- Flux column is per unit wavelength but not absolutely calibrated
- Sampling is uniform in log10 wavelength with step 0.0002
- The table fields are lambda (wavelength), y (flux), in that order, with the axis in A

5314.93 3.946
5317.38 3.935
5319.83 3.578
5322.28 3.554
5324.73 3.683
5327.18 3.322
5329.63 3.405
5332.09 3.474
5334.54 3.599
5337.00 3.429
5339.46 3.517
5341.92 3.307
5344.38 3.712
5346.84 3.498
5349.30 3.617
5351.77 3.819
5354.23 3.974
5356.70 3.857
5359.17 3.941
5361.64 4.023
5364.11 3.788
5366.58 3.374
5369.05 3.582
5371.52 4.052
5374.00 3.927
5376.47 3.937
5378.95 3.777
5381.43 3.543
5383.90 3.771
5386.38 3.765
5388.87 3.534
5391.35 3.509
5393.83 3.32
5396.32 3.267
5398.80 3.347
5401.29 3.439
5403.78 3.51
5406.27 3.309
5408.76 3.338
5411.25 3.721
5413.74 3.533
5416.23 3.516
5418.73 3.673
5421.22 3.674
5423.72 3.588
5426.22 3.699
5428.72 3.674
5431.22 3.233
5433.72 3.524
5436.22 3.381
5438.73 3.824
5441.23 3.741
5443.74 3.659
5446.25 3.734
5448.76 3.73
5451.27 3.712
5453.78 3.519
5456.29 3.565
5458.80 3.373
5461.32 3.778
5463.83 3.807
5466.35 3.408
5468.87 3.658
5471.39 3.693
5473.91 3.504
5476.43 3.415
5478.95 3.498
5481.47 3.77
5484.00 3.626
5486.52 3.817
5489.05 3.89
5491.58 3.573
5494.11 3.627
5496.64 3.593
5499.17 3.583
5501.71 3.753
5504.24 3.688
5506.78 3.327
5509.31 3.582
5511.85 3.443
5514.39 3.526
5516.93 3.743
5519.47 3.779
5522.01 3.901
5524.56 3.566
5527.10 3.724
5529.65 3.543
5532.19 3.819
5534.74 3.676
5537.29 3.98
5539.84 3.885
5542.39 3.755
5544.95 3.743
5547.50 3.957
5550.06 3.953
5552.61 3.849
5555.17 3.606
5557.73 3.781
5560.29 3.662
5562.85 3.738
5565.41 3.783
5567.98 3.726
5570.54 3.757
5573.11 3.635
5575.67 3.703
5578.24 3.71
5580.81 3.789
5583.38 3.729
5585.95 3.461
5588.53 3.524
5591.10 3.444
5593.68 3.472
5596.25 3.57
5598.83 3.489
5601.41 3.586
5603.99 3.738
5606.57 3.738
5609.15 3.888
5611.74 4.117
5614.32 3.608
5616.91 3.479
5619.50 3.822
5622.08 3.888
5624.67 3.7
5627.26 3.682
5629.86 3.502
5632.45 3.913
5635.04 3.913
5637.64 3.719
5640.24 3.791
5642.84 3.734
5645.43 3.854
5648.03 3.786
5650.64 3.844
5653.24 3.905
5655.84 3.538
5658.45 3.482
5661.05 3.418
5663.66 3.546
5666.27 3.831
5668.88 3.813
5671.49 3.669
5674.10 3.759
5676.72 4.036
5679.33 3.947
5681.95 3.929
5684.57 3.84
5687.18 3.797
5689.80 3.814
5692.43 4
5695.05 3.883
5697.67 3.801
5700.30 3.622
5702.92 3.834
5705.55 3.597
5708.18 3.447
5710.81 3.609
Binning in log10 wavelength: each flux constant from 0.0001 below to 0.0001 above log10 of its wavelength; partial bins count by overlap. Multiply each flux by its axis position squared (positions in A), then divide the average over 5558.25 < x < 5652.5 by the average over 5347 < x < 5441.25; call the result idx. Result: 1.1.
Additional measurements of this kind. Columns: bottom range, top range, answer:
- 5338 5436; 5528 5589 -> 1.10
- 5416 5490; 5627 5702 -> 1.12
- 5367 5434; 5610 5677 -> 1.14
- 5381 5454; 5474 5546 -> 1.07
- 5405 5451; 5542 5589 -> 1.09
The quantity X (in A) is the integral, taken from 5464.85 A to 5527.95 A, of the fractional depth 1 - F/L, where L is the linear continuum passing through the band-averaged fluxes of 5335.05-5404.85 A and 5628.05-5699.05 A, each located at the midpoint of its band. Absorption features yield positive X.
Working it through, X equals 1.3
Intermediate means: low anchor 3.65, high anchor 3.78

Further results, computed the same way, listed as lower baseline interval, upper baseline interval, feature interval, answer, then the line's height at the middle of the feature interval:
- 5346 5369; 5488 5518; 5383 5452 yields 2.56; 3.7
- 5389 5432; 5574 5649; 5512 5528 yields -0.35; 3.61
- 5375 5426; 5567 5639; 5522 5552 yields -1.17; 3.65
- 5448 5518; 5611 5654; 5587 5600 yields 0.81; 3.73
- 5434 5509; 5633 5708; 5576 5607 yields 0.92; 3.71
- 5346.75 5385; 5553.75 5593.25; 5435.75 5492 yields 1.33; 3.73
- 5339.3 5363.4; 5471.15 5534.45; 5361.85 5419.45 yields 1.81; 3.71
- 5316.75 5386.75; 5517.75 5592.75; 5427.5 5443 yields 0.56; 3.7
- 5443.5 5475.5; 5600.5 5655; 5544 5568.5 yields -0.49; 3.71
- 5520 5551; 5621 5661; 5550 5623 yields 1.40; 3.76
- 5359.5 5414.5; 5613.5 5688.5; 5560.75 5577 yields -0.05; 3.71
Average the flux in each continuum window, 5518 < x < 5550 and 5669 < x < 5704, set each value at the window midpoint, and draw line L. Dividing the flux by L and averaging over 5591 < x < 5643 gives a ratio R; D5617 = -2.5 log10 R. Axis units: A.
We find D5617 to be 0.03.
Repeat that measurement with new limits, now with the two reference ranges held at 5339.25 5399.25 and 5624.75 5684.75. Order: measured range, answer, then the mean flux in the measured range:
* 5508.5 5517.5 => 0.05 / 3.56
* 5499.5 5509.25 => 0.04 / 3.59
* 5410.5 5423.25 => 0.02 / 3.62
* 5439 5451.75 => -0.01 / 3.72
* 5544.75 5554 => -0.05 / 3.89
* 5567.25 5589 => 0.02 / 3.67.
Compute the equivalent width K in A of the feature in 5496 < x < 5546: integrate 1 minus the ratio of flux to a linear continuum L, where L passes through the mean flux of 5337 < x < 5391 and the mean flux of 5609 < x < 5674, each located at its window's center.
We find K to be 0.63 A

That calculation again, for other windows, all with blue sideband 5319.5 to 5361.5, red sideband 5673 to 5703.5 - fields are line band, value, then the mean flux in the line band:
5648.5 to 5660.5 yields 0.5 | 3.68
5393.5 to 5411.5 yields 1.3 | 3.39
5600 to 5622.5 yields 0.3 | 3.76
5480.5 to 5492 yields -0.1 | 3.75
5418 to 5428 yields 0.0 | 3.66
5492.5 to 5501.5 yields 0.3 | 3.62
